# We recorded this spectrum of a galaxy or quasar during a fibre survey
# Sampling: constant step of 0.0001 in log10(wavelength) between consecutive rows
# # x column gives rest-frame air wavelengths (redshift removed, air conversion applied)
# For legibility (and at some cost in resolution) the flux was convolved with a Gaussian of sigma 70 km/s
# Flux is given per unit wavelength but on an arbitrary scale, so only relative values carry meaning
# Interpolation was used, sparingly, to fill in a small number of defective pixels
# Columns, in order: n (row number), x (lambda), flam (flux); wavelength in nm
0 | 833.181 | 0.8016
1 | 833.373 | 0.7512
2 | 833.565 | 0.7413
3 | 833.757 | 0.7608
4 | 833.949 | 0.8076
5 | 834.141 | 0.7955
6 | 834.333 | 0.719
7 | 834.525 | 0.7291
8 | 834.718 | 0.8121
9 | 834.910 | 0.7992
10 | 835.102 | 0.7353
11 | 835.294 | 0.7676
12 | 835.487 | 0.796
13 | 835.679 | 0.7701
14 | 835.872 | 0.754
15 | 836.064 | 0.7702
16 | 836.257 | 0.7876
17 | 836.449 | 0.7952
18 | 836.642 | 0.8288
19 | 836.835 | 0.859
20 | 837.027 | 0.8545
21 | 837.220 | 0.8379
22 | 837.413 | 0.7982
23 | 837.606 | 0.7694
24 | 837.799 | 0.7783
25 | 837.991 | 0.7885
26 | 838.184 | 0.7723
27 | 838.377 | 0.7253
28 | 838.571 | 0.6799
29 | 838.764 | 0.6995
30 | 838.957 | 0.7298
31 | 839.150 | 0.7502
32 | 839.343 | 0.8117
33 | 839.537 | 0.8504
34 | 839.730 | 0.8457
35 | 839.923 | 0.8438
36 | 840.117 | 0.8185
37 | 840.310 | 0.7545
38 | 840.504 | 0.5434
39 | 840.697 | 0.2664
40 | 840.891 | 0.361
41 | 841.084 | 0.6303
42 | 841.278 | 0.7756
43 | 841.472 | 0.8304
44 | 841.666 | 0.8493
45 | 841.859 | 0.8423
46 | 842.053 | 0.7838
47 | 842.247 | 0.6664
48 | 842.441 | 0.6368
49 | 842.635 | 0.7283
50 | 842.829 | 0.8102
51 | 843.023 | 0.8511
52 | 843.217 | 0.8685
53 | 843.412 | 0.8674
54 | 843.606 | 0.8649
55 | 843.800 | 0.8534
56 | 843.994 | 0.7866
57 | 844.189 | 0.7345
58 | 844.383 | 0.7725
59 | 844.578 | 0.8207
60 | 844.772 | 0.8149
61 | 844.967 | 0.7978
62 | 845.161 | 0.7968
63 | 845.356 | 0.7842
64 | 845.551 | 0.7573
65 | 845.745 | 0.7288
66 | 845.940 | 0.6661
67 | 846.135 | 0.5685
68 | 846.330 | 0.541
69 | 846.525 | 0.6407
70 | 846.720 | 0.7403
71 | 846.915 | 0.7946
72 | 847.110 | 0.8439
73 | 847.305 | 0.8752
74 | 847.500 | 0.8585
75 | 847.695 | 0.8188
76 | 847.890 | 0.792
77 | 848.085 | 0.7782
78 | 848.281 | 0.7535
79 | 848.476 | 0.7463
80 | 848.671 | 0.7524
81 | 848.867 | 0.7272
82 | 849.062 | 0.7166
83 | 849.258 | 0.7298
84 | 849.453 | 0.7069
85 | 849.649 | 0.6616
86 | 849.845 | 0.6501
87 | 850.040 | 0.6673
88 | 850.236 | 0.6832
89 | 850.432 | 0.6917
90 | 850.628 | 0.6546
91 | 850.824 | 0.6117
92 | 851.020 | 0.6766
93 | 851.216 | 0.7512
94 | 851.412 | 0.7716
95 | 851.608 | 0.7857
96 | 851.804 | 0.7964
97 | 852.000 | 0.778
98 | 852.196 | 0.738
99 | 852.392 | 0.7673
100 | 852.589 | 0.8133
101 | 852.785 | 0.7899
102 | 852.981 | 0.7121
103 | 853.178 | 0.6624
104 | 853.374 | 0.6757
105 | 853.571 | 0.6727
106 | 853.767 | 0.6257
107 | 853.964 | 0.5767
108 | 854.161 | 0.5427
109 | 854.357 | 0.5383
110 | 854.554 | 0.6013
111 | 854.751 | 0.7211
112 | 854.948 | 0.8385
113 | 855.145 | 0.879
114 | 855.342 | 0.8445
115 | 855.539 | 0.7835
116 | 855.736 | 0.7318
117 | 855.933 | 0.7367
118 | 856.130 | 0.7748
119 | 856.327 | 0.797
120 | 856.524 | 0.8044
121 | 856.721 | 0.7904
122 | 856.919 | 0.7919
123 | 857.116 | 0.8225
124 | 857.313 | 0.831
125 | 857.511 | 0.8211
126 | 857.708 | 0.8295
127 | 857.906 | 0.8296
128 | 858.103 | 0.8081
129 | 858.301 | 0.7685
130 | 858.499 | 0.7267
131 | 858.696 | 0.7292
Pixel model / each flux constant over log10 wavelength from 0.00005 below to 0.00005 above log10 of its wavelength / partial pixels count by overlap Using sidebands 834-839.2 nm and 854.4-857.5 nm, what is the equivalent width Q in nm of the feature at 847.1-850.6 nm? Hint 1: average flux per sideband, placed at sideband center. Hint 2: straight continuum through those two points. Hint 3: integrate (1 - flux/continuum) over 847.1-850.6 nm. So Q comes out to 0.16 nm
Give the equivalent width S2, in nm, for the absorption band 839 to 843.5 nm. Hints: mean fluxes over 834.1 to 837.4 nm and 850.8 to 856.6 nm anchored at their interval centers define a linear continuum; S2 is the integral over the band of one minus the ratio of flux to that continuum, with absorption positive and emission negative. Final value 0.19 nm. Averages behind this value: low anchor 0.789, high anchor 0.728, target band 0.738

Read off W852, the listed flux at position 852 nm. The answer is 0.778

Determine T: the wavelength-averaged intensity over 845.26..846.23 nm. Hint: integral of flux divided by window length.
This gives 0.701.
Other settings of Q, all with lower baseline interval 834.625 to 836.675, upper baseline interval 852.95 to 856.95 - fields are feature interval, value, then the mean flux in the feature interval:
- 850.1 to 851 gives 0.09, 0.661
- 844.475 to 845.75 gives -0.07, 0.79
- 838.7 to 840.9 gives 0.19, 0.702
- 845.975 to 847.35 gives 0.07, 0.706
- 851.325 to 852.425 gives -0.07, 0.774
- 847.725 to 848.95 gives -0.04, 0.762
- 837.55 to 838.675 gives 0.03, 0.751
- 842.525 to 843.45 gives -0.08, 0.819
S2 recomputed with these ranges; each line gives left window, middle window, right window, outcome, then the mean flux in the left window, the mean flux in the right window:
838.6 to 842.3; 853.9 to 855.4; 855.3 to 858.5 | 0.18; 0.719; 0.795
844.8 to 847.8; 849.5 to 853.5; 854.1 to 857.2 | 0.18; 0.749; 0.752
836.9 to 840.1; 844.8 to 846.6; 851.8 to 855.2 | 0.10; 0.785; 0.702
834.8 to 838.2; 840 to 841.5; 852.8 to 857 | 0.31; 0.793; 0.72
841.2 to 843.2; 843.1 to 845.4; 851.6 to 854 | -0.13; 0.781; 0.724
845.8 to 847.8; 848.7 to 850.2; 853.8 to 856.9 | 0.08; 0.735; 0.73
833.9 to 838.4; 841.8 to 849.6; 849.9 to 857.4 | -0.09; 0.786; 0.729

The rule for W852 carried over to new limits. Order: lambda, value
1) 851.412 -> 0.7716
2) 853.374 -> 0.6757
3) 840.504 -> 0.5434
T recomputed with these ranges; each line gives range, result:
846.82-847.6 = 0.844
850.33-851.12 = 0.659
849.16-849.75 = 0.699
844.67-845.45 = 0.799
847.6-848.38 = 0.786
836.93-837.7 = 0.815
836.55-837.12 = 0.848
